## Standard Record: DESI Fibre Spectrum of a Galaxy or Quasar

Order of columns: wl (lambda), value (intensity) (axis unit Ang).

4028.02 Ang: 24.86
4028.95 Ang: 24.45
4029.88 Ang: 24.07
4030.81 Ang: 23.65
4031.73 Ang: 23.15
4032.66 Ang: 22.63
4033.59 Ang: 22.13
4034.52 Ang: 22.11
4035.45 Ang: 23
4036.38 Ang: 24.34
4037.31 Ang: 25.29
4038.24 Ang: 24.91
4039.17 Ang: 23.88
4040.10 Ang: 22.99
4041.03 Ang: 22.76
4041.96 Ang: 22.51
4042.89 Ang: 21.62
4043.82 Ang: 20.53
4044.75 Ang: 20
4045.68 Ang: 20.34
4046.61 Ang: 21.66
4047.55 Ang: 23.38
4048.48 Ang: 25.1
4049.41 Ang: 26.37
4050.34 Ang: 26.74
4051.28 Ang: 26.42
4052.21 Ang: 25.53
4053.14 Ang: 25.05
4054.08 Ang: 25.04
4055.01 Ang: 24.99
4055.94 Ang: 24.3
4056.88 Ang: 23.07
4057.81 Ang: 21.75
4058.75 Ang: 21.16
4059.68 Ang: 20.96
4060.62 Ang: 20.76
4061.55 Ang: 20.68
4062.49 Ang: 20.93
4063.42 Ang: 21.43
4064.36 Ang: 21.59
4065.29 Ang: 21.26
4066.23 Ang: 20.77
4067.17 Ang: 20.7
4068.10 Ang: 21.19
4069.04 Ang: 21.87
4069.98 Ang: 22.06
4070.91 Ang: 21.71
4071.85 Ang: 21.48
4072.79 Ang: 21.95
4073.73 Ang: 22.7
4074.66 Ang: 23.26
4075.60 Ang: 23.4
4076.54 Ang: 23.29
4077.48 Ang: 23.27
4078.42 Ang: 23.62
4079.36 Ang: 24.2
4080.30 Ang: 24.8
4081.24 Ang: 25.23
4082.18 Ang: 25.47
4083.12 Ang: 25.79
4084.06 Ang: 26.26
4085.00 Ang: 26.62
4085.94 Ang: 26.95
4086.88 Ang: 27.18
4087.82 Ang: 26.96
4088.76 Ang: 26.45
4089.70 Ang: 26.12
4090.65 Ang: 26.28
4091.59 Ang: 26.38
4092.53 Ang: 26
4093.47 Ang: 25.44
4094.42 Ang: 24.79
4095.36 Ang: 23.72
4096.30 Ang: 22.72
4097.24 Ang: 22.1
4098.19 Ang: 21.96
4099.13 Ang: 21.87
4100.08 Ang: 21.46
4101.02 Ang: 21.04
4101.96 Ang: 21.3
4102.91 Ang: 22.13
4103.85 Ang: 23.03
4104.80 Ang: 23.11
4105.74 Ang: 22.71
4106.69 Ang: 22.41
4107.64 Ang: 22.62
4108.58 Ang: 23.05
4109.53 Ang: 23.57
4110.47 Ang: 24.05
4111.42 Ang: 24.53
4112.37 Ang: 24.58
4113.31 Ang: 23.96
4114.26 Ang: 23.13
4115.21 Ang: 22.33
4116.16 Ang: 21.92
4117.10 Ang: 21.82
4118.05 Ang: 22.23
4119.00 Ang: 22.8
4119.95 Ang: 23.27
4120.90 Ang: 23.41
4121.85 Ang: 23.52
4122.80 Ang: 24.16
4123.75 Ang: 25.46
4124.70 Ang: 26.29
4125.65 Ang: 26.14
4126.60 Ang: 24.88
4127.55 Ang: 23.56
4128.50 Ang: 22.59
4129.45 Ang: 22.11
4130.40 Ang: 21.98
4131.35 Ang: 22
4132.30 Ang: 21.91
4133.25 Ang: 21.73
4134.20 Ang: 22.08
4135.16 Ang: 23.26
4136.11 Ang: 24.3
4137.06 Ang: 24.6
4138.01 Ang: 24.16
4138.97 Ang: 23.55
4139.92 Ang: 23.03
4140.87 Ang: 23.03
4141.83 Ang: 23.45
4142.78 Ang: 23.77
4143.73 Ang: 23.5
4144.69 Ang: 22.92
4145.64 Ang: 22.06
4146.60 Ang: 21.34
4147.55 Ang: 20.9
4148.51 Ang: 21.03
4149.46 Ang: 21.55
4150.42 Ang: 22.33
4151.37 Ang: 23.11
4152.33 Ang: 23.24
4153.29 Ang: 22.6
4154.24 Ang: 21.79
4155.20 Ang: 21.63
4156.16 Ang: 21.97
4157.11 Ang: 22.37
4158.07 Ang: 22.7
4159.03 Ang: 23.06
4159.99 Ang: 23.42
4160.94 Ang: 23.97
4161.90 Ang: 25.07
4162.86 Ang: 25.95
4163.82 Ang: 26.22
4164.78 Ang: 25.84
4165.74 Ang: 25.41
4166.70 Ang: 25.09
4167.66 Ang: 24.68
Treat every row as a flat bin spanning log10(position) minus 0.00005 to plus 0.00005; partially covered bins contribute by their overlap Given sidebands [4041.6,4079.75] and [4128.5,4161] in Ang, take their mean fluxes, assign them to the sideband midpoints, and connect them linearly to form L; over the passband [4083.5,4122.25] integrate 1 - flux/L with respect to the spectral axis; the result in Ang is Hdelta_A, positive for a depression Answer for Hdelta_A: -2.0 Ang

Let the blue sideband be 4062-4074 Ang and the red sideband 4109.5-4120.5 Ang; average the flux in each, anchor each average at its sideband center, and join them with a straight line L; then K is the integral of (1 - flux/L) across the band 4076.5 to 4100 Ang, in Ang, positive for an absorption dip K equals -2.9 Ang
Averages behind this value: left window 21.5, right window 23.2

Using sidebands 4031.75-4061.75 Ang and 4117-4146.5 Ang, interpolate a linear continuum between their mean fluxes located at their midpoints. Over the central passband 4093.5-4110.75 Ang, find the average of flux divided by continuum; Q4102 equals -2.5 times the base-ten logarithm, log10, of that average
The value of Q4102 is 0.027 mag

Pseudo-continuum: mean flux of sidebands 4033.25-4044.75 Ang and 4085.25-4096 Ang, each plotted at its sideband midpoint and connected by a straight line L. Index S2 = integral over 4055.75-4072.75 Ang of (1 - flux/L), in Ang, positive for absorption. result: 2.0 Ang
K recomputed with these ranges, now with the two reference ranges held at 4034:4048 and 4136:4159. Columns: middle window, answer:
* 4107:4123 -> -0.4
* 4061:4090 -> -1.1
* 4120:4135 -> -0.5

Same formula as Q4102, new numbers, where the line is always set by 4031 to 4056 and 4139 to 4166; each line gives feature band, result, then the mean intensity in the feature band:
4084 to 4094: -0.13 mag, 26.4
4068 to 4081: 0.03 mag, 22.9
